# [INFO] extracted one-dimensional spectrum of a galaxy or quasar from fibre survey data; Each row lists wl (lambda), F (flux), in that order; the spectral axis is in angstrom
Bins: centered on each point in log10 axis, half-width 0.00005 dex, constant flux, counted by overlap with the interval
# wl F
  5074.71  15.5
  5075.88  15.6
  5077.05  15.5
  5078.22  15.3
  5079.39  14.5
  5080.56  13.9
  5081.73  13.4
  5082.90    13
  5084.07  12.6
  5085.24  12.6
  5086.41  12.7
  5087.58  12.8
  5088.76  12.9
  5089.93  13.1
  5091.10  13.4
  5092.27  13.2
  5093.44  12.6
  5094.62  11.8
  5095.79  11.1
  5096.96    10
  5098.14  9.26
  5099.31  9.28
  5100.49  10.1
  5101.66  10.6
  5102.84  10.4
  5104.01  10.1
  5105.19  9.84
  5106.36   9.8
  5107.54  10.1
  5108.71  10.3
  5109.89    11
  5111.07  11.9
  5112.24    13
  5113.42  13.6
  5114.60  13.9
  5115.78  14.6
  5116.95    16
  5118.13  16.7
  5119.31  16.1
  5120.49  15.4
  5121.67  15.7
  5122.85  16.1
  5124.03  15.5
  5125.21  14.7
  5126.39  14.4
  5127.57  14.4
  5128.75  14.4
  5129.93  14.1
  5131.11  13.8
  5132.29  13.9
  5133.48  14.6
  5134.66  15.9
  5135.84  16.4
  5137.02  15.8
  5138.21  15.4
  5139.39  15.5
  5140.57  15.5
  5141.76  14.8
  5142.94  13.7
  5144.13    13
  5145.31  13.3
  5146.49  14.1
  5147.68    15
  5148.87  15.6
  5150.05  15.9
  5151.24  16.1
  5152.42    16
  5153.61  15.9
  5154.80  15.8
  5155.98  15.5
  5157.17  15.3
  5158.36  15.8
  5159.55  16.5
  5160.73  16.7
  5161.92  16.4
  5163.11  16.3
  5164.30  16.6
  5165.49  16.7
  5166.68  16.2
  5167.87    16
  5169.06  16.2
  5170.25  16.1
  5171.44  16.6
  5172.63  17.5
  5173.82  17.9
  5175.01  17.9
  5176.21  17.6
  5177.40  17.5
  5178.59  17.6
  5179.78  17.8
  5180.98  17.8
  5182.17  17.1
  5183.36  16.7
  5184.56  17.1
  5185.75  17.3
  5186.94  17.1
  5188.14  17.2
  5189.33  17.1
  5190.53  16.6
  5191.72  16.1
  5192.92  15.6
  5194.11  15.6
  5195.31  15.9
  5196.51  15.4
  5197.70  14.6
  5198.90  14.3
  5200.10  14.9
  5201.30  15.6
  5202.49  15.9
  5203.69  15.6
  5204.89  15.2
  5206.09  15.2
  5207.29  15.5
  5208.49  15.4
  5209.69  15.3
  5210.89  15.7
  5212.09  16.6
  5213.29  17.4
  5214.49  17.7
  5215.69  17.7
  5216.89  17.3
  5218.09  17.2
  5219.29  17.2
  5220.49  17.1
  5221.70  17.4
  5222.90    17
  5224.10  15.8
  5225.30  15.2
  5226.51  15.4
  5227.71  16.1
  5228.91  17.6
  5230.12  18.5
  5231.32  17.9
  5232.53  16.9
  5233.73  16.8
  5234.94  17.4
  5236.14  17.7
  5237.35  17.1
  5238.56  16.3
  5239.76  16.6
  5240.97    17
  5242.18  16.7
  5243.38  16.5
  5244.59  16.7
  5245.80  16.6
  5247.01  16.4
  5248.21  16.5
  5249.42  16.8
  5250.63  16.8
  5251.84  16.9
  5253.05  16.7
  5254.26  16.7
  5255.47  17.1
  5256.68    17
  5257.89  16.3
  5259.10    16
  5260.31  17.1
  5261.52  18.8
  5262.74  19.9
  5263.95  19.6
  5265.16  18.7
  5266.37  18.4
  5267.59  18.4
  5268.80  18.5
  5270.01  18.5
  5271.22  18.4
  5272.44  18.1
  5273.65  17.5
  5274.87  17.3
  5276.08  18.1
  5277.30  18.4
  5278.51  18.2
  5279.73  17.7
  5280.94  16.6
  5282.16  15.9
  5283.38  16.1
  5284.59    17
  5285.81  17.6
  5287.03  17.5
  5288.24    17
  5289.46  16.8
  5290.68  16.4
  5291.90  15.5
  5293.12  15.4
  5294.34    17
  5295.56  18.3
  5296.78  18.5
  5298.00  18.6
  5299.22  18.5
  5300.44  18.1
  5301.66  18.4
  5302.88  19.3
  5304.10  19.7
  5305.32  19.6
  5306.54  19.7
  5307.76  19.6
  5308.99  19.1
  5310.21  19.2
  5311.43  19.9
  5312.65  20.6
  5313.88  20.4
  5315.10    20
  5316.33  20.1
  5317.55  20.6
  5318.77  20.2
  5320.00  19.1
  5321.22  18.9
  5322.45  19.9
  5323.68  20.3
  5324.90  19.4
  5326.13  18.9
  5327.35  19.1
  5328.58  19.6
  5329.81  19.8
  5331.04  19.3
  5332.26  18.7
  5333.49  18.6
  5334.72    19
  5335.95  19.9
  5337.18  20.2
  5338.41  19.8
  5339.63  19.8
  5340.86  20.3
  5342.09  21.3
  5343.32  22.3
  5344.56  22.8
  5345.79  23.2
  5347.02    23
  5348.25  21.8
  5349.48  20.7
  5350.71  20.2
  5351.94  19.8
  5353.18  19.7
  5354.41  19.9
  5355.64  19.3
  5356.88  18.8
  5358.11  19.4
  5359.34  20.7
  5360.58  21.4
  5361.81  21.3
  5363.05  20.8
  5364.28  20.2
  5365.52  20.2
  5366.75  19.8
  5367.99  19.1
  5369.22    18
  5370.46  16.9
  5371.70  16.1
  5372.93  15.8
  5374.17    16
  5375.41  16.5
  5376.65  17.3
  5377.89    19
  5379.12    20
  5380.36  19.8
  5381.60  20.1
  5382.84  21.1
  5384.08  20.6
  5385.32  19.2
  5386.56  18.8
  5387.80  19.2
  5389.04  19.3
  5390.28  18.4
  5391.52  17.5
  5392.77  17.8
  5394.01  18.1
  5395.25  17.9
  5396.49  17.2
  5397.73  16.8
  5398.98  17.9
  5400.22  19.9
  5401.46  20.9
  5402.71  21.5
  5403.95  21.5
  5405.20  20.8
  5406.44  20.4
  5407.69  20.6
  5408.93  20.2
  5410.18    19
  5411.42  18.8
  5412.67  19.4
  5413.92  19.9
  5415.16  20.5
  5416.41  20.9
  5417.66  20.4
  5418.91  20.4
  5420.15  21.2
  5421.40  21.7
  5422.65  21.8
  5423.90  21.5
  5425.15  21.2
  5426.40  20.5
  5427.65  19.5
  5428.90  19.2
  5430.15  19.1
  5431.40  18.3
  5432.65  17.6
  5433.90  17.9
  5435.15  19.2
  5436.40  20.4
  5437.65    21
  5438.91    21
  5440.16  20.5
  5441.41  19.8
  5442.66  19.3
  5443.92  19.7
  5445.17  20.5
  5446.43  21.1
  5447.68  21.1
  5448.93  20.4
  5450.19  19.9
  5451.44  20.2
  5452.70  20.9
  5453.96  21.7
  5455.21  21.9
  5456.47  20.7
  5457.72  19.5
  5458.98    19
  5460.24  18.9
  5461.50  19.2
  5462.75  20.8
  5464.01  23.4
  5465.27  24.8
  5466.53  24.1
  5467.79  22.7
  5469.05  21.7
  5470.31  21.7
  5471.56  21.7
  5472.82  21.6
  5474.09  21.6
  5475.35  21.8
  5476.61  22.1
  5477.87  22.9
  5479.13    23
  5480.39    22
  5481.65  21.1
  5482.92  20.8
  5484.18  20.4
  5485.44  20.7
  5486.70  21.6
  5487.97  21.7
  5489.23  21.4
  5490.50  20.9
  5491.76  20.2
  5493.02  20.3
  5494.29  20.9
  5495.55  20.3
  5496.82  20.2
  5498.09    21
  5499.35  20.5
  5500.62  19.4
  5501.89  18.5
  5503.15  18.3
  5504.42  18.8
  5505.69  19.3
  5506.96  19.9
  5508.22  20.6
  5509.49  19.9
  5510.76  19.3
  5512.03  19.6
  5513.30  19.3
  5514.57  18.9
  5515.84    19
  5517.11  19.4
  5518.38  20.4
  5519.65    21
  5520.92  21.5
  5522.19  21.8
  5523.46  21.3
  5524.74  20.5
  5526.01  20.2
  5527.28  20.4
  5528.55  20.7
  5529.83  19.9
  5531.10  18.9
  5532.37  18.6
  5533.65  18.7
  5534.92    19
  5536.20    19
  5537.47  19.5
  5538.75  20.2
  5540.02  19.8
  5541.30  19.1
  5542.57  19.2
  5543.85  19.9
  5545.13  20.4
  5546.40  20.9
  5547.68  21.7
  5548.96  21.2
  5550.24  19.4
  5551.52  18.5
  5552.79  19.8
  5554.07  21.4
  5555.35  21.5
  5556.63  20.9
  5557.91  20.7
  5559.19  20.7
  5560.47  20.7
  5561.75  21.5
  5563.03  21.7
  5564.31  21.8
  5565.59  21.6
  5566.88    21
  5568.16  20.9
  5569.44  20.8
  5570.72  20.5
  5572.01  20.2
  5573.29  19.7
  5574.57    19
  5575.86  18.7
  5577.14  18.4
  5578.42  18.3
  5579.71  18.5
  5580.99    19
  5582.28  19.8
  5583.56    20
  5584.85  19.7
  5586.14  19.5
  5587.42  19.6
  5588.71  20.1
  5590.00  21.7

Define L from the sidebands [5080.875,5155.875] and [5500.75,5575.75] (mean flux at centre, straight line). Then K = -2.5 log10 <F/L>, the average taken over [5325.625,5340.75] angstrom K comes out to -0.15 mag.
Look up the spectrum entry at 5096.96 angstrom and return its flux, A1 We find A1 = 10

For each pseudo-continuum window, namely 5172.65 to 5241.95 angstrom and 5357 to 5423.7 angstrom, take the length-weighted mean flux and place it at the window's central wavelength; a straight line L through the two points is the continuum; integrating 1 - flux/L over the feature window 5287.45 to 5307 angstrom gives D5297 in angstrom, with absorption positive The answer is 0.1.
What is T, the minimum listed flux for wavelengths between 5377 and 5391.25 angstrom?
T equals 18.4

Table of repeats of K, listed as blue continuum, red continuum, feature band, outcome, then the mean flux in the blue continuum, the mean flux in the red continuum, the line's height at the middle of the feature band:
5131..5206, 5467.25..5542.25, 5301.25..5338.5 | -0.093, 16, 20.4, 18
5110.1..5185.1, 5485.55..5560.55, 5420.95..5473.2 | -0.078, 15.6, 20.1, 19.2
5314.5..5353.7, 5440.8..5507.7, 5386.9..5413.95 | 0.072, 20.2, 20.9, 20.5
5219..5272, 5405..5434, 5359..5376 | 0.026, 17.2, 20.1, 19.2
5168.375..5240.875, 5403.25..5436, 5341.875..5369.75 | -0.086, 16.6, 20.1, 19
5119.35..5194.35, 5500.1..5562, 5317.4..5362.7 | -0.130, 15.9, 20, 17.9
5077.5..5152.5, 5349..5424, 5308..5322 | -0.111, 13.5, 19.5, 17.9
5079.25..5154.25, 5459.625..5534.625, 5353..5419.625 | -0.040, 13.5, 20.7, 18.6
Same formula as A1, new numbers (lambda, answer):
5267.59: 18.4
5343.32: 22.3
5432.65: 17.6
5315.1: 20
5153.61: 15.9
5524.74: 20.5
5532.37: 18.6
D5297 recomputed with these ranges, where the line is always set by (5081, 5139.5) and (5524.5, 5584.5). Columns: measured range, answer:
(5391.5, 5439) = -4.9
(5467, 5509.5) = -4.2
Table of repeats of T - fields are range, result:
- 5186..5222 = 14.3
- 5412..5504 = 17.6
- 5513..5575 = 18.5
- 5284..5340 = 15.4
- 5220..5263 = 15.2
